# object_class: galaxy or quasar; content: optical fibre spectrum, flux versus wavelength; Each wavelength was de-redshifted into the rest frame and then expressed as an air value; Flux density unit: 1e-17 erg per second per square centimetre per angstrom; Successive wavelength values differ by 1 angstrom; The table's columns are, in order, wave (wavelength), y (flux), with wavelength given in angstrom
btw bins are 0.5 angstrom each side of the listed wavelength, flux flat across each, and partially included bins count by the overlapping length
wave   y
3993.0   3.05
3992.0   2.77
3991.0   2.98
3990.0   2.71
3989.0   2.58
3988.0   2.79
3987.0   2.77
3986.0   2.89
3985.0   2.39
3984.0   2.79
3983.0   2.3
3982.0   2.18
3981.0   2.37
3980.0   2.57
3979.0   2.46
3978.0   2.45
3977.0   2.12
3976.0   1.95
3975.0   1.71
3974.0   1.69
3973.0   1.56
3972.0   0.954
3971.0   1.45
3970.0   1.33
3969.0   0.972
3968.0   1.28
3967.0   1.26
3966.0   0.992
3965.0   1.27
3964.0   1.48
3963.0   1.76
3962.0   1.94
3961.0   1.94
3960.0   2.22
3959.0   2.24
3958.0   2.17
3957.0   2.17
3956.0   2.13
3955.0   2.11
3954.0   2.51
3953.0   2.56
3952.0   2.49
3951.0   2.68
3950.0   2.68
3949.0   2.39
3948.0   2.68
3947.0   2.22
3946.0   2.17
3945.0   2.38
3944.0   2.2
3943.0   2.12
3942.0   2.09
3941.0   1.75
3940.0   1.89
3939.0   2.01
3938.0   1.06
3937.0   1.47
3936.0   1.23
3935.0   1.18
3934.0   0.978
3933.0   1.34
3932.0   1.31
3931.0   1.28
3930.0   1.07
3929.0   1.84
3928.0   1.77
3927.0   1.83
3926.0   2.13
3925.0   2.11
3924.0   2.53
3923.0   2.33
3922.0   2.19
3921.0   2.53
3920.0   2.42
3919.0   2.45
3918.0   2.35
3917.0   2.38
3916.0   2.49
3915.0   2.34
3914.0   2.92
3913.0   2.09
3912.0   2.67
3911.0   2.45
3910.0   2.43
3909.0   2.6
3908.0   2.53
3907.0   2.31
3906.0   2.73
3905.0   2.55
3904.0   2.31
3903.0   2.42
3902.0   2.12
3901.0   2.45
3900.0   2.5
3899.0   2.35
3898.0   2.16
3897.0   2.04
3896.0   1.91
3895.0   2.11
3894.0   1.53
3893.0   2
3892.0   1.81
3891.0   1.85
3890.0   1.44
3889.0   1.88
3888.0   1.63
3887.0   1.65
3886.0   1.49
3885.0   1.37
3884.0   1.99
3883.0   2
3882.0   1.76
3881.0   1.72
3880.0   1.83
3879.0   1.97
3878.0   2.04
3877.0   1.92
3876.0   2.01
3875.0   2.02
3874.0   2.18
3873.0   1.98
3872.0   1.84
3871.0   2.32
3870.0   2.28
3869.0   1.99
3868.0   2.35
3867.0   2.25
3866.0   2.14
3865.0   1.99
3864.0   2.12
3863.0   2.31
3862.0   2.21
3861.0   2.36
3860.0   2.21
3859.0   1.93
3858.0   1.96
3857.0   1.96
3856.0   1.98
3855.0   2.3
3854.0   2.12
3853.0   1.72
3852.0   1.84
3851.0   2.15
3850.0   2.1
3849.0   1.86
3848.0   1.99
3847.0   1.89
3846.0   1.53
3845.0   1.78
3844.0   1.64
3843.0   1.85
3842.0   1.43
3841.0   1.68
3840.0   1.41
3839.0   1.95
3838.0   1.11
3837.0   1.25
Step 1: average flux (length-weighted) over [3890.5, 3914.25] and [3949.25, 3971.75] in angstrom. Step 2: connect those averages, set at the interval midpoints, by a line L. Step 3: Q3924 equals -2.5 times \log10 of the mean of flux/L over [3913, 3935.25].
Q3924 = 0.07 mag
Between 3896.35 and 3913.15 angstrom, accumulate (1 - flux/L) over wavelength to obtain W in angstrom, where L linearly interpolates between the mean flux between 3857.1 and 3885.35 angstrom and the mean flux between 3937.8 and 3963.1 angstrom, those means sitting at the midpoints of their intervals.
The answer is -2.3 angstrom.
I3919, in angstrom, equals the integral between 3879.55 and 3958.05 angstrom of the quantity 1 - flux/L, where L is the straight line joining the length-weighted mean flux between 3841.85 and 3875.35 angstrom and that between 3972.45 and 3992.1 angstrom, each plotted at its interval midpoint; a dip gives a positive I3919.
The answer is 4.67 angstrom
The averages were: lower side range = 2.02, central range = 2.07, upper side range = 2.39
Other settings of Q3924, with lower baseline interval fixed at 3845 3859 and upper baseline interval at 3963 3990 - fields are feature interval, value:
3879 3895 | 0.117 mag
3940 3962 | -0.160 mag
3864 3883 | -0.047 mag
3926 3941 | 0.301 mag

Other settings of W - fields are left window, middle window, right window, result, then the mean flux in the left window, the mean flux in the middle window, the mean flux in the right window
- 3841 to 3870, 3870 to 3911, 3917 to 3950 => -1.7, 2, 2.05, 1.93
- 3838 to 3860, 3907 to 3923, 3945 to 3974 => -4.7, 1.85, 2.45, 1.92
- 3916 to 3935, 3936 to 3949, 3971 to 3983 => -0.2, 1.93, 1.99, 1.99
